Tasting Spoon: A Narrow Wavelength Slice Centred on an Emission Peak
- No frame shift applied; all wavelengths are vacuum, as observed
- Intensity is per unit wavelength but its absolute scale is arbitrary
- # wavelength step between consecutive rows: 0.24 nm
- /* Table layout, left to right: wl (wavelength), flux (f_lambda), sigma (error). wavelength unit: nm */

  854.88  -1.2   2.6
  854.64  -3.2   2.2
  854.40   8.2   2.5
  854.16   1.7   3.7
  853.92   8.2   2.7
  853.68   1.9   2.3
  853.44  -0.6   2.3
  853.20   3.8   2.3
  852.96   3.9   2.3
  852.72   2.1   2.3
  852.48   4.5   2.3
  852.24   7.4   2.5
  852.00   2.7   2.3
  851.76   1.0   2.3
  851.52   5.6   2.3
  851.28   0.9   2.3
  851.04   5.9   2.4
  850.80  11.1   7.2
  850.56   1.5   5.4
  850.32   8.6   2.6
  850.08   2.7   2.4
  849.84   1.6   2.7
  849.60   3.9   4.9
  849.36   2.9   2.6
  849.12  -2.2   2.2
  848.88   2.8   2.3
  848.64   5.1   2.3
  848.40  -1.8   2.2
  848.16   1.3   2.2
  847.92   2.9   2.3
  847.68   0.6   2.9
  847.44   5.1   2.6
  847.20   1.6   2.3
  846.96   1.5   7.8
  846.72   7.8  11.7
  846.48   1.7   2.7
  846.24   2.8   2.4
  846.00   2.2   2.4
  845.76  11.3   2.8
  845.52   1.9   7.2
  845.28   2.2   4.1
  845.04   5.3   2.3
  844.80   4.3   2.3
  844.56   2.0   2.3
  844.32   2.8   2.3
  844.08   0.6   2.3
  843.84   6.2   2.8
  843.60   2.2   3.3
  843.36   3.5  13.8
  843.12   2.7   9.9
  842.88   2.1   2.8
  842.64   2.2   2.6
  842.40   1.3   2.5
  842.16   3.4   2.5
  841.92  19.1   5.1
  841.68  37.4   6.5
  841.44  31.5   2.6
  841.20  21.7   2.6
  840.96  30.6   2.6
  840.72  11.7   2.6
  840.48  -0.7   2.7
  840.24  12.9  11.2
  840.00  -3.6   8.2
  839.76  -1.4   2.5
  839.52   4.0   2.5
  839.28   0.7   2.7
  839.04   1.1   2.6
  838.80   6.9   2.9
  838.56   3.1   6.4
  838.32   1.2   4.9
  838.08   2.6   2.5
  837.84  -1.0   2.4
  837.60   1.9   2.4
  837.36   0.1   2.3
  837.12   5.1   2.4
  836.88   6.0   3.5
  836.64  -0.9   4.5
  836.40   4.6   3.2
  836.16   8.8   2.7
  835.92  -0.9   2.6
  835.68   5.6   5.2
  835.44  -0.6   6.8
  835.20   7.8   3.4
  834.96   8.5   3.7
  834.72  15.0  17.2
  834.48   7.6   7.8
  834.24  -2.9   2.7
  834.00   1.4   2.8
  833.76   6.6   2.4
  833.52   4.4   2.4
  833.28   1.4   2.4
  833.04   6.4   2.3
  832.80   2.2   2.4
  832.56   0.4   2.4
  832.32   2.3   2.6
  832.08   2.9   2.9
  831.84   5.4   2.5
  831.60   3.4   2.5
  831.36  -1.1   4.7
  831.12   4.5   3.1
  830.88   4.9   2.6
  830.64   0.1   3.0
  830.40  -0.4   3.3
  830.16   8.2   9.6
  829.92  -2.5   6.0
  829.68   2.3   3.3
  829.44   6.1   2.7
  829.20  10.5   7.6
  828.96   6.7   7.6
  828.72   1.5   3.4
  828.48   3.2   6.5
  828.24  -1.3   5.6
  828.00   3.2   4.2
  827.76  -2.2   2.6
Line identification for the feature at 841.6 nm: [O II] 3727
